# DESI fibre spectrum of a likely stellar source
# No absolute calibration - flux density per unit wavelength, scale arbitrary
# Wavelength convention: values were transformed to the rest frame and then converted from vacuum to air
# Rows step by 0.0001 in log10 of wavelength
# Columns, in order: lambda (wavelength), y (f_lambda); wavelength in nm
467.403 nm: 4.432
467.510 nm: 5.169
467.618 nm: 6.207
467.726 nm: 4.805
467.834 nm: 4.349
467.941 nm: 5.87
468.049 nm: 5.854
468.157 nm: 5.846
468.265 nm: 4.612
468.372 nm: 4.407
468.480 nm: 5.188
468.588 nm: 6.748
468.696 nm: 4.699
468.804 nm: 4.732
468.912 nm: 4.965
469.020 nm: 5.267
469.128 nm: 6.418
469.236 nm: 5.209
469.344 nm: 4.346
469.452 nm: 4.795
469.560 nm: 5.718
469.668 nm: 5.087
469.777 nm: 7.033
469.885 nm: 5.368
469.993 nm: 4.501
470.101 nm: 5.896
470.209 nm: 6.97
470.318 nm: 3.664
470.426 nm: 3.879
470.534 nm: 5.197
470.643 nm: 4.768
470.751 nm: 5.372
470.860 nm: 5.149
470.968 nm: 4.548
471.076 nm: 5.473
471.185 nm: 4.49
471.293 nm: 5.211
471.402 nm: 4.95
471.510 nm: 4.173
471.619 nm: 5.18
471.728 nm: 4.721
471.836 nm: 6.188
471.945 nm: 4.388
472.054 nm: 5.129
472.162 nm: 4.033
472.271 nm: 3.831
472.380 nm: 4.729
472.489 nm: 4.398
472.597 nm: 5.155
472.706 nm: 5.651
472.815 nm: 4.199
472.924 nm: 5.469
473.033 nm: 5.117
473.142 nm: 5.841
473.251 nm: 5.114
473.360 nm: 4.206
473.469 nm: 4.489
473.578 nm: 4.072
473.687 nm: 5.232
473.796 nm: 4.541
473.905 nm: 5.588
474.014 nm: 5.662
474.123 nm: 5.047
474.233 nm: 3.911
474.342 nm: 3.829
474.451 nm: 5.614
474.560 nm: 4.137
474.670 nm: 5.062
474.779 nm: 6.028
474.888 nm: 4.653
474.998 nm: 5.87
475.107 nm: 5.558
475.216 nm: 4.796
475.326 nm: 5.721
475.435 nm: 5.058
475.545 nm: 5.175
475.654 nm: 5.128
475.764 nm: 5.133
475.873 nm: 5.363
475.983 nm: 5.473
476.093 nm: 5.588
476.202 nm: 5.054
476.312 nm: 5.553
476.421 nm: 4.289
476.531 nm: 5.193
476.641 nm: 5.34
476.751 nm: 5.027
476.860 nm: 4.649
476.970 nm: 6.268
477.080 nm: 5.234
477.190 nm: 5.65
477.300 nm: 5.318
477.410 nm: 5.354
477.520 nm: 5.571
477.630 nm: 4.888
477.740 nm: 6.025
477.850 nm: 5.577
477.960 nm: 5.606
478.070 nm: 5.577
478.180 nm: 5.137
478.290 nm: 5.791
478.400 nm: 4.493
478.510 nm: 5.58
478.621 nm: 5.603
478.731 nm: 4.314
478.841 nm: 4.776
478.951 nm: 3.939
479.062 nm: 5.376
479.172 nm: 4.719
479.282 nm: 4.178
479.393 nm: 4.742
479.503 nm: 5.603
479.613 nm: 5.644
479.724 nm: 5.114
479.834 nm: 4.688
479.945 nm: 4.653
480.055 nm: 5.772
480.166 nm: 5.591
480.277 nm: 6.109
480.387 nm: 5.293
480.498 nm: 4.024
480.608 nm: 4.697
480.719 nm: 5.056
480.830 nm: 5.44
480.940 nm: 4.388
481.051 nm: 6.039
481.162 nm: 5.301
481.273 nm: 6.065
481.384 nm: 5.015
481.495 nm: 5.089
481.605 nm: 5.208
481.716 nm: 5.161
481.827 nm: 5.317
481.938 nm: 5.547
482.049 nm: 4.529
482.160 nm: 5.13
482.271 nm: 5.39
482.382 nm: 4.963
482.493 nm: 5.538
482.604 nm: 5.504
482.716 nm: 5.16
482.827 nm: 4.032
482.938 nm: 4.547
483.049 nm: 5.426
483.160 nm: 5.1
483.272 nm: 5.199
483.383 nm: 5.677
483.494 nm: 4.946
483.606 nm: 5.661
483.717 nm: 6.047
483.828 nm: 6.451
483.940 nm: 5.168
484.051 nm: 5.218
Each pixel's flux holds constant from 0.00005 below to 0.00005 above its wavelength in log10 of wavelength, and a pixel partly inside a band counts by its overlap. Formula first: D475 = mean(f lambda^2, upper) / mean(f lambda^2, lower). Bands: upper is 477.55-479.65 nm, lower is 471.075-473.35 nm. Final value 1.08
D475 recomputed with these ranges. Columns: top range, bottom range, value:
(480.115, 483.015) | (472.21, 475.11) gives 1.09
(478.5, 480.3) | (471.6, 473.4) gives 1.06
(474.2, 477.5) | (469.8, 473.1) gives 1.07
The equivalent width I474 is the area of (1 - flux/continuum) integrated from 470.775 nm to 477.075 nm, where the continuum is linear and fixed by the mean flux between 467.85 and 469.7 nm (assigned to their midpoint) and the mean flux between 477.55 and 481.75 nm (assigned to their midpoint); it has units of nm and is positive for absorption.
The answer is 0.25 nm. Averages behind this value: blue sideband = 5.27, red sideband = 5.17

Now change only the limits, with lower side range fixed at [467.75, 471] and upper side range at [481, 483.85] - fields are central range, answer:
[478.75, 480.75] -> 0.11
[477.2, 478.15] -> -0.04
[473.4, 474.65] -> 0.12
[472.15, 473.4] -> 0.09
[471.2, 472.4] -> 0.11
